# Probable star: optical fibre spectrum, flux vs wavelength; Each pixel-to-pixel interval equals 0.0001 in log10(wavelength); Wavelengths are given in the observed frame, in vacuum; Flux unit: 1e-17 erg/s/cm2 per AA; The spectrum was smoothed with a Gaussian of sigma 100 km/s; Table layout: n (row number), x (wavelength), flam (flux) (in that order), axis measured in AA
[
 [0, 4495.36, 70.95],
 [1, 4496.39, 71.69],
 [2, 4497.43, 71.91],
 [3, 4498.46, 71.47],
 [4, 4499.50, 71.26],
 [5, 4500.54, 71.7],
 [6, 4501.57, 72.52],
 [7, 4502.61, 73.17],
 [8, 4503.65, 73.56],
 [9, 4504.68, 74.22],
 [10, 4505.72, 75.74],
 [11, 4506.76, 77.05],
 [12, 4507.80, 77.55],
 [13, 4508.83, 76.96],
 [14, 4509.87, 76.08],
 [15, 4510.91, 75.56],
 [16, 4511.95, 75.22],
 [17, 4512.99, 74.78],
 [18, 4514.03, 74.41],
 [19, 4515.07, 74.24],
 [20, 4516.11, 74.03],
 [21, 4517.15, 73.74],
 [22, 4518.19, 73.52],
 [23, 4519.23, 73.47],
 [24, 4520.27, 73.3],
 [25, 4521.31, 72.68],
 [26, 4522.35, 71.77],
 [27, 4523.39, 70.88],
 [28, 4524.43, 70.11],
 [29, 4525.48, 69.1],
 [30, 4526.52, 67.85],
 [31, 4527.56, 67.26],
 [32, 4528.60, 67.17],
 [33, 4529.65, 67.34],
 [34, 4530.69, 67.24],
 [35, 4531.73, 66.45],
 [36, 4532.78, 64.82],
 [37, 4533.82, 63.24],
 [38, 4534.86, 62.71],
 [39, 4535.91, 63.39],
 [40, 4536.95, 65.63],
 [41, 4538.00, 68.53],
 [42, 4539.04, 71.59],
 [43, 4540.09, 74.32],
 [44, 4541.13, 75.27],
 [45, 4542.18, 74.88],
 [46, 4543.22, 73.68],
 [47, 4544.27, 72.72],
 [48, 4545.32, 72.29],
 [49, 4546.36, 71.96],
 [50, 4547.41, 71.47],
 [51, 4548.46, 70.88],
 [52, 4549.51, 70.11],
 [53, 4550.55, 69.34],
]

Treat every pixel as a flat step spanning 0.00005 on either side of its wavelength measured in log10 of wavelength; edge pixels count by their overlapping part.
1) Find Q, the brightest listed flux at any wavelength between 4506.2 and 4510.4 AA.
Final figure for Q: 77.55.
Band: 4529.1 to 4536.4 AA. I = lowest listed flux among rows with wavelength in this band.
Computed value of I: 62.71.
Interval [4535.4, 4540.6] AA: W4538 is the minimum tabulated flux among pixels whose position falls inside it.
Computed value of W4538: 63.39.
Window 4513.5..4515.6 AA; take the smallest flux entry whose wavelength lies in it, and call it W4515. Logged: 74.24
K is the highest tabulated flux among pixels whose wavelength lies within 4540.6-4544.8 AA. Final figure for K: 75.27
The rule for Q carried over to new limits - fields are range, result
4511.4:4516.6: 75.22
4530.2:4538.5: 68.53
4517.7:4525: 73.52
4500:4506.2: 75.74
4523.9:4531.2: 70.11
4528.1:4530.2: 67.34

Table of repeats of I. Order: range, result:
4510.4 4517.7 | 73.74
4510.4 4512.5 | 75.22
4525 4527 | 67.85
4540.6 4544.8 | 72.72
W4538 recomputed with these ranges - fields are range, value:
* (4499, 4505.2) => 71.26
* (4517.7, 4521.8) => 72.68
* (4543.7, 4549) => 70.88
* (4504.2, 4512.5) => 74.22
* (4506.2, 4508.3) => 77.05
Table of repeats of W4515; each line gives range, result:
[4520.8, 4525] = 70.11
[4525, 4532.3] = 66.45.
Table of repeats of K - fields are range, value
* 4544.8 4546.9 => 72.29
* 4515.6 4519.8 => 74.03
